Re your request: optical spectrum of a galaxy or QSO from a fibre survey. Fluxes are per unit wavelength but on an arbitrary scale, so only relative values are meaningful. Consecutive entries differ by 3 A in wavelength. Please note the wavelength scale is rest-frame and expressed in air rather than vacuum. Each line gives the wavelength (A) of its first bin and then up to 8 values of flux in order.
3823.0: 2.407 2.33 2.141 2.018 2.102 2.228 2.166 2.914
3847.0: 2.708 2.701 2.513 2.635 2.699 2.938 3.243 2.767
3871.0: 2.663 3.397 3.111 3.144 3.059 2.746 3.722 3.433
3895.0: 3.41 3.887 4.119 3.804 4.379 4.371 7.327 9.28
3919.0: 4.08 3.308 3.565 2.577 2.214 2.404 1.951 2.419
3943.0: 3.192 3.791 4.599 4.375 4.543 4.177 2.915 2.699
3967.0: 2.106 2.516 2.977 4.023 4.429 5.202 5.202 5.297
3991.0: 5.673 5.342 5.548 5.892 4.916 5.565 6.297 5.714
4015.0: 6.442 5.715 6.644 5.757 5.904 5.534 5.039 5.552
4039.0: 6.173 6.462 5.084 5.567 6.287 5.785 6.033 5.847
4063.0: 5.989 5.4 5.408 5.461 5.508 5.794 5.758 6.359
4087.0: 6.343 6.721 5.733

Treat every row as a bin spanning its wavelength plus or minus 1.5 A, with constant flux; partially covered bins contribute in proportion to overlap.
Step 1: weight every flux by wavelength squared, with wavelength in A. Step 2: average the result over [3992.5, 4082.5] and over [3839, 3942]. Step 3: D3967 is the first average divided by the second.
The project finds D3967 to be 1.82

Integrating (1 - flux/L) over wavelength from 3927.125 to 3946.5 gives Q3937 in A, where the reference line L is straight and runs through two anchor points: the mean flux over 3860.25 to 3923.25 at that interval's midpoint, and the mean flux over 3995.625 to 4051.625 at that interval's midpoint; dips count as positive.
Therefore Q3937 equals 8.36 A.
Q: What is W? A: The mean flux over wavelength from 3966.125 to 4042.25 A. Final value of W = 5.23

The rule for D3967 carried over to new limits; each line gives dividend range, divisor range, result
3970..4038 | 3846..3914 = 1.67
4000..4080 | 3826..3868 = 2.50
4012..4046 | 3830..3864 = 2.55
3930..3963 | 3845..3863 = 1.30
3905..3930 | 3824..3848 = 2.15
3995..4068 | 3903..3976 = 1.63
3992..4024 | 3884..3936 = 1.52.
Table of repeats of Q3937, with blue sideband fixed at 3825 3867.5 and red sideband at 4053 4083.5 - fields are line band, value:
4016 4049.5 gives -3.7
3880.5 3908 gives -3.0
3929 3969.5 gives 8.6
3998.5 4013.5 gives -2.6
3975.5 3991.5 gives -1.7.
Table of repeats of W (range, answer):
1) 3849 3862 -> 2.67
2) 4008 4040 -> 5.88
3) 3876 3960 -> 3.82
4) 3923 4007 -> 3.92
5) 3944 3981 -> 3.61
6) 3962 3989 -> 3.78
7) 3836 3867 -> 2.67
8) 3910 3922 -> 6.13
